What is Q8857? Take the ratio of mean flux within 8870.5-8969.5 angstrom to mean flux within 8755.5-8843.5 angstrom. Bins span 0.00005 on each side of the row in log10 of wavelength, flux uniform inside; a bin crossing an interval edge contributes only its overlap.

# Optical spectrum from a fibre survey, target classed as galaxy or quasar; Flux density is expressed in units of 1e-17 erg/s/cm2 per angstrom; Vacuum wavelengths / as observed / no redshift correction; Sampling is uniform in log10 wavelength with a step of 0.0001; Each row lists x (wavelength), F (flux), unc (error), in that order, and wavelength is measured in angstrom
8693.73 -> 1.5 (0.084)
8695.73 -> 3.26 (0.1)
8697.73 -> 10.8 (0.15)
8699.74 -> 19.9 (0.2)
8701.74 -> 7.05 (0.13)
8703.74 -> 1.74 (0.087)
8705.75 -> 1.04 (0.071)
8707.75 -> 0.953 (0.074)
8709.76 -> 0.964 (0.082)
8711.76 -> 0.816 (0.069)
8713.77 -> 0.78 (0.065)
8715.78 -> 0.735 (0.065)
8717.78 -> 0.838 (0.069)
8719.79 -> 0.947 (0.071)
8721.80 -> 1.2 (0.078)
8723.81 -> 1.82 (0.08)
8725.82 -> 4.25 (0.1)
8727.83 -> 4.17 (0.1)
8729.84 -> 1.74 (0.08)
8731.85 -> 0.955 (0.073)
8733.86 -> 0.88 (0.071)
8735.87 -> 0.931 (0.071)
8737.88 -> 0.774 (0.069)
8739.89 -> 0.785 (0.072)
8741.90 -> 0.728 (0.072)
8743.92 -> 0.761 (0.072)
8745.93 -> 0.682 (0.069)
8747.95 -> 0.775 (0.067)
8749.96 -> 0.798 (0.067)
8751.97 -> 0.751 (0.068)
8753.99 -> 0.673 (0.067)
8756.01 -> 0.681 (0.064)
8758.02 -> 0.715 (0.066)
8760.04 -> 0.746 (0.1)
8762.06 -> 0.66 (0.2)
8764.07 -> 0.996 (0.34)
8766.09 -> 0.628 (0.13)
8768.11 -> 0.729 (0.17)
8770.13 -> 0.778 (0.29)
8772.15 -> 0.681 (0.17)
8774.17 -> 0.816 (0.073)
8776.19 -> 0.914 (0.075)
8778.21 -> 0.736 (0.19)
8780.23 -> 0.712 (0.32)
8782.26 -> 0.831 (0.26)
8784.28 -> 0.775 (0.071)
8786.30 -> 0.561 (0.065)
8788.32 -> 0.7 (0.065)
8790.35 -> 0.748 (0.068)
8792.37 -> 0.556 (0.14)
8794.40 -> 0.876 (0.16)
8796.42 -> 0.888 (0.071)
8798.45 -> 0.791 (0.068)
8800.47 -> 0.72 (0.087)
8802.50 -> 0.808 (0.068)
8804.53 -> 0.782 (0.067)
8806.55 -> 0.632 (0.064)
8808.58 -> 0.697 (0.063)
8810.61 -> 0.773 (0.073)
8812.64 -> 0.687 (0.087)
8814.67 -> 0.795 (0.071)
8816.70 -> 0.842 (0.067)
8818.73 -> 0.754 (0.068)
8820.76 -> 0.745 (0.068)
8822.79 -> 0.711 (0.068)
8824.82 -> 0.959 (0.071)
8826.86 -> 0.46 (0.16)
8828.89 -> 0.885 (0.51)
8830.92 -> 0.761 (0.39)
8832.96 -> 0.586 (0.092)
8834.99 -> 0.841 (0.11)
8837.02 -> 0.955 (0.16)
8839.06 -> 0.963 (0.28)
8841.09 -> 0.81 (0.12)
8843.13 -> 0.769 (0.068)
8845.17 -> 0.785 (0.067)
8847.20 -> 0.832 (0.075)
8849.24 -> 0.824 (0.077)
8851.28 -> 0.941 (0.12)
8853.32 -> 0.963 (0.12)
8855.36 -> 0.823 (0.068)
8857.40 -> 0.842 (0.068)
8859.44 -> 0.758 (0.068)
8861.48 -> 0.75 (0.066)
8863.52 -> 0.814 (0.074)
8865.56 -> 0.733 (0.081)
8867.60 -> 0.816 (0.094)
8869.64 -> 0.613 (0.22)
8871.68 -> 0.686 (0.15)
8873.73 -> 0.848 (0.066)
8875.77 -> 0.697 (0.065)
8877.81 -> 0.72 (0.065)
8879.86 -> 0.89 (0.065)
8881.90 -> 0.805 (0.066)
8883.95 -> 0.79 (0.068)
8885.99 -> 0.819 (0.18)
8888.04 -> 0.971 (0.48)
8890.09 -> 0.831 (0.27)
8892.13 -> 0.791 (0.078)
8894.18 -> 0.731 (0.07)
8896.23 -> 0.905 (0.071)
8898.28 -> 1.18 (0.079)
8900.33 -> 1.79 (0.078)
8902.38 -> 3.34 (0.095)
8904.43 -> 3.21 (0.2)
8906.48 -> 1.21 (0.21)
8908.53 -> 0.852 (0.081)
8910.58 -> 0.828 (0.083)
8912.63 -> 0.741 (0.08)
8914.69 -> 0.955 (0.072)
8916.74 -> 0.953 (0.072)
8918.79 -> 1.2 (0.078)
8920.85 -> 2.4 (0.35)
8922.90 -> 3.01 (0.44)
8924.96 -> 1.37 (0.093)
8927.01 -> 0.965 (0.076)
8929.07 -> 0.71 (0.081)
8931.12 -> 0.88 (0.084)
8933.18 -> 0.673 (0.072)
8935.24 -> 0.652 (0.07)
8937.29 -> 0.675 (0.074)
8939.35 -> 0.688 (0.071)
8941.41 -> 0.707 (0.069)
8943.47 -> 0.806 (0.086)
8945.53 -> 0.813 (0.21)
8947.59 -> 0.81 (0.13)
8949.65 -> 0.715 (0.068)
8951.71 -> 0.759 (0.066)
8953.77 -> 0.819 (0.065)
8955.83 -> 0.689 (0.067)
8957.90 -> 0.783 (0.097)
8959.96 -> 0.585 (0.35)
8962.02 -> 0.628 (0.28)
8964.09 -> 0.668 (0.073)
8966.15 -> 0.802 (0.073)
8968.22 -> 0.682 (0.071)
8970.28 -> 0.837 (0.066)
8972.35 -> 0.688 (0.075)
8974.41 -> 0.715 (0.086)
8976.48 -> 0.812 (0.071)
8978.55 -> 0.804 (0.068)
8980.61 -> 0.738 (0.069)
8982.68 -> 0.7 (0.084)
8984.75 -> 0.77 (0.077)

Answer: 1.3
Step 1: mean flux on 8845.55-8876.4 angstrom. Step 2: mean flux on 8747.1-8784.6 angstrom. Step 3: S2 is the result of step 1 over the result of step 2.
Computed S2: 1.05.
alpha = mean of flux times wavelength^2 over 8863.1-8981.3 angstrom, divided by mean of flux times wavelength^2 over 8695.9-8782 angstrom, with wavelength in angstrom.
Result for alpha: 0.5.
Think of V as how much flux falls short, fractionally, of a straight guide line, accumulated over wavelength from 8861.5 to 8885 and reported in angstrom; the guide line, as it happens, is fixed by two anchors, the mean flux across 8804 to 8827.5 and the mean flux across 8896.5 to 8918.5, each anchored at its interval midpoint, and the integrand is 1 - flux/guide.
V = 8.53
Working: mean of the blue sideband 0.74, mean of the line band 0.764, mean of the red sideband 1.47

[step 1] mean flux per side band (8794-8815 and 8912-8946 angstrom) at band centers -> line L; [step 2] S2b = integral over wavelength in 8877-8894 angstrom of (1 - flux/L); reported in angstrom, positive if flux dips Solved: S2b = 2.5 angstrom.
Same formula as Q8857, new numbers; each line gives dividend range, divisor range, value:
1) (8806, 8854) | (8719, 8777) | 0.72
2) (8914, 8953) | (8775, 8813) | 1.39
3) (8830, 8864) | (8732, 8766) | 1.07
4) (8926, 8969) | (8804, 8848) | 0.95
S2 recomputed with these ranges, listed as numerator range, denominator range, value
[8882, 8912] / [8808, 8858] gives 1.60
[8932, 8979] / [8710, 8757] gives 0.61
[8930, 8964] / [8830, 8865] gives 0.88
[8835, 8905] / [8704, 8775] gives 0.92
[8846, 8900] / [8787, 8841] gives 1.09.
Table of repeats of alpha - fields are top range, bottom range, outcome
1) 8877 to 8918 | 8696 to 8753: 0.50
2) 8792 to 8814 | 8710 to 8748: 0.59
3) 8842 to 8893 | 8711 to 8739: 0.56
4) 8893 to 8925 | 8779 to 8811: 2.14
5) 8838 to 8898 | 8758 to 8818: 1.10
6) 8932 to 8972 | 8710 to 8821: 0.81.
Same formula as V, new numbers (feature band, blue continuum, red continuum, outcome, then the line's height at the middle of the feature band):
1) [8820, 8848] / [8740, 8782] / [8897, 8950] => 5.2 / 0.97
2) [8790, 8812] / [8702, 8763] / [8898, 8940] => 9.0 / 1.27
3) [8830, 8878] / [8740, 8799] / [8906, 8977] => 1.8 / 0.83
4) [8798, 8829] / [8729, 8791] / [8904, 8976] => 3.5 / 0.844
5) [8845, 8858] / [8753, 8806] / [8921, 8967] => -0.8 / 0.816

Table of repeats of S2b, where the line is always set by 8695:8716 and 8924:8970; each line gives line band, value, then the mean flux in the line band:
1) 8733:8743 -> 8.0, 0.818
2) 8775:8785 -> 7.6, 0.794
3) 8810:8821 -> 8.0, 0.767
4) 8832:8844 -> 8.0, 0.823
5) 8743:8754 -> 8.9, 0.746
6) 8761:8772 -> 8.7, 0.752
